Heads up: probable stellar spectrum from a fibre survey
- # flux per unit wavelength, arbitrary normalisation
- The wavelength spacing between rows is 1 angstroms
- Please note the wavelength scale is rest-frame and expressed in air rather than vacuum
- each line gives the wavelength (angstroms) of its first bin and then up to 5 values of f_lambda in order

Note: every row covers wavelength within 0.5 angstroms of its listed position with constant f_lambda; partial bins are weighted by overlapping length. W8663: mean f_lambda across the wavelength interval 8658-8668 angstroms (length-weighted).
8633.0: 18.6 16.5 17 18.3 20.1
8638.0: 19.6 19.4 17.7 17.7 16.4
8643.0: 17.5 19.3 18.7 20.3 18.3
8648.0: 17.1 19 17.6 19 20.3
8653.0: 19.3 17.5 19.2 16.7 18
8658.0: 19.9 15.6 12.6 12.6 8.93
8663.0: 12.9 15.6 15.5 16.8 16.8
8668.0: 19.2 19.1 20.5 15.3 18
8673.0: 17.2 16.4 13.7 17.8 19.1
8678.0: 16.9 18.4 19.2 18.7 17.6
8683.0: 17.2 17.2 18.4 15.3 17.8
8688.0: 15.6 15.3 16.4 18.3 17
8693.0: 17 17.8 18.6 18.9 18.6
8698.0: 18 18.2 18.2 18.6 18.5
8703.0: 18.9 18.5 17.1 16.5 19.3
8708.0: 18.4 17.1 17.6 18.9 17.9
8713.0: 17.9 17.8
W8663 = 14.7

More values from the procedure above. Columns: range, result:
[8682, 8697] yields 17.3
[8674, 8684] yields 17.5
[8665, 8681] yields 17.6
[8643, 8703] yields 17.4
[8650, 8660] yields 18.1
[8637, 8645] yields 18.4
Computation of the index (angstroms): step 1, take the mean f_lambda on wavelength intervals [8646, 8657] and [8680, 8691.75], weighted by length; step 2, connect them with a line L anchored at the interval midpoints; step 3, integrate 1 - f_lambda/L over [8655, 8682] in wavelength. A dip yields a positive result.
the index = 1.7 angstroms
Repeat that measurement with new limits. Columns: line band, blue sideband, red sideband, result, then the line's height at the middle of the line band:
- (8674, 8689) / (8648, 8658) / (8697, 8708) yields 0.9 angstroms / 18.3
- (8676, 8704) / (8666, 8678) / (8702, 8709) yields 0.0 angstroms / 17.8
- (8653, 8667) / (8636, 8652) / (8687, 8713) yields 2.0 angstroms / 18.3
